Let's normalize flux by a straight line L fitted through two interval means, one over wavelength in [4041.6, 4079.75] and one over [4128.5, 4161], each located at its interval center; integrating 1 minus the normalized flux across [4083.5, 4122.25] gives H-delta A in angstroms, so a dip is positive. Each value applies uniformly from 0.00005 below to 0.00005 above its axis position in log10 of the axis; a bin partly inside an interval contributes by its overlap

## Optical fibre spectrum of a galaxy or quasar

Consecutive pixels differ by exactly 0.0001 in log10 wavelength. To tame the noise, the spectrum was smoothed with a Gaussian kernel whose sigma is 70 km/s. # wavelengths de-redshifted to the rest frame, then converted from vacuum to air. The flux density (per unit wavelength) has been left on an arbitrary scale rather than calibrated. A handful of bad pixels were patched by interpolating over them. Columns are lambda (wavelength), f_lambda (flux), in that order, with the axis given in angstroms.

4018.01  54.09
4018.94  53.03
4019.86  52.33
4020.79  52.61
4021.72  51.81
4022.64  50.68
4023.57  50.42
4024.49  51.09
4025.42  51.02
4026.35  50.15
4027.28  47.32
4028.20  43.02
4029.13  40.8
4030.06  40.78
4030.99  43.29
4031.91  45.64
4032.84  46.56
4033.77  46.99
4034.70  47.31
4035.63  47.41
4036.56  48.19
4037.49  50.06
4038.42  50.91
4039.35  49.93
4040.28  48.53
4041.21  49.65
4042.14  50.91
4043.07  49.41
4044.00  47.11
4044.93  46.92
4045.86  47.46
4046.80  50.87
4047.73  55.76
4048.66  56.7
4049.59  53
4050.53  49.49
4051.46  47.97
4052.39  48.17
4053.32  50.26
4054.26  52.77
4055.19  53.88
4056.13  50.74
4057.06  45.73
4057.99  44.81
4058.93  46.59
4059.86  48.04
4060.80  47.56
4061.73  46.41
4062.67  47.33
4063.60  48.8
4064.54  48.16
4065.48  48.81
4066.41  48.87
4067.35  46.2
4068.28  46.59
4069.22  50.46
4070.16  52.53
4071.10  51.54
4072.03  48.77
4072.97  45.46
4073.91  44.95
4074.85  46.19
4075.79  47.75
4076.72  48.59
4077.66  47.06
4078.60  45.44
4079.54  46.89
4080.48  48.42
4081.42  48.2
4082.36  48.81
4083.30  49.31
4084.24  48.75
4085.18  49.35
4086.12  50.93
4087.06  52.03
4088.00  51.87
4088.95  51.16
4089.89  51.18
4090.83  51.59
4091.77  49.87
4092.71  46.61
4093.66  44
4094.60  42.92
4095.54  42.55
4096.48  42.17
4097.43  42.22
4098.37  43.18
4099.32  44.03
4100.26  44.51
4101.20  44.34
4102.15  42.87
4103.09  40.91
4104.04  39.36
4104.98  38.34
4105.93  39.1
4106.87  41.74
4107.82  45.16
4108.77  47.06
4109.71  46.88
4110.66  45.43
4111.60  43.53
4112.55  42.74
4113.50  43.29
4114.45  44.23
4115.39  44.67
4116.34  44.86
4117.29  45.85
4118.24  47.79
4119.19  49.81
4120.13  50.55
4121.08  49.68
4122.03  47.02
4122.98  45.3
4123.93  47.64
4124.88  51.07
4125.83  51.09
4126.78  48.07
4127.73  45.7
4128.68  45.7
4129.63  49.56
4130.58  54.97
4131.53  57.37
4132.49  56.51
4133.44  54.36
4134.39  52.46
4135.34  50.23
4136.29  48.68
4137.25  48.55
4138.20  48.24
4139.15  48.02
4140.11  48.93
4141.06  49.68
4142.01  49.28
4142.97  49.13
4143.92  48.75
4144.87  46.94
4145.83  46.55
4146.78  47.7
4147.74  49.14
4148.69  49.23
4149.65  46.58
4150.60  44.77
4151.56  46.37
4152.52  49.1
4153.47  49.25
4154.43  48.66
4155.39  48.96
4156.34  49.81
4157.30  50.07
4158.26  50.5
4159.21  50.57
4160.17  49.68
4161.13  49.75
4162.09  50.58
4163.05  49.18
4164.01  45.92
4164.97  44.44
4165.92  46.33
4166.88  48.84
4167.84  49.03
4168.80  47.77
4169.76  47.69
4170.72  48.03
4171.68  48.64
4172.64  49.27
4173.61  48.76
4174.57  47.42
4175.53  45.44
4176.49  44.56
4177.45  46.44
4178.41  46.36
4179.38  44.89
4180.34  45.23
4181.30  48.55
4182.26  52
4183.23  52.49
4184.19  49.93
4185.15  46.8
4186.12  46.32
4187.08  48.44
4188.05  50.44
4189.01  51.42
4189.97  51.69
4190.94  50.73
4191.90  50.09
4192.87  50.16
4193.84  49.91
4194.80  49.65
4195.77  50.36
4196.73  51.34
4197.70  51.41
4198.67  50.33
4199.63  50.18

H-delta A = 2.7 angstroms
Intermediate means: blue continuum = 48.8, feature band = 45.7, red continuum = 49.6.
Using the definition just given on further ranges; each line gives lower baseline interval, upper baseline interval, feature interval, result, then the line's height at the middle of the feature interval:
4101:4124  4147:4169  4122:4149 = -1.7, 46.6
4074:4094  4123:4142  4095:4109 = 1.9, 49.3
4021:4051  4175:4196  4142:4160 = 0.1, 48.7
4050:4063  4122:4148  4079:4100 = 0.6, 49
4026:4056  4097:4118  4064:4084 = -0.9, 46.1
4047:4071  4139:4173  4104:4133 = 1.1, 48.8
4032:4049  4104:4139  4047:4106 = 1.1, 48.5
